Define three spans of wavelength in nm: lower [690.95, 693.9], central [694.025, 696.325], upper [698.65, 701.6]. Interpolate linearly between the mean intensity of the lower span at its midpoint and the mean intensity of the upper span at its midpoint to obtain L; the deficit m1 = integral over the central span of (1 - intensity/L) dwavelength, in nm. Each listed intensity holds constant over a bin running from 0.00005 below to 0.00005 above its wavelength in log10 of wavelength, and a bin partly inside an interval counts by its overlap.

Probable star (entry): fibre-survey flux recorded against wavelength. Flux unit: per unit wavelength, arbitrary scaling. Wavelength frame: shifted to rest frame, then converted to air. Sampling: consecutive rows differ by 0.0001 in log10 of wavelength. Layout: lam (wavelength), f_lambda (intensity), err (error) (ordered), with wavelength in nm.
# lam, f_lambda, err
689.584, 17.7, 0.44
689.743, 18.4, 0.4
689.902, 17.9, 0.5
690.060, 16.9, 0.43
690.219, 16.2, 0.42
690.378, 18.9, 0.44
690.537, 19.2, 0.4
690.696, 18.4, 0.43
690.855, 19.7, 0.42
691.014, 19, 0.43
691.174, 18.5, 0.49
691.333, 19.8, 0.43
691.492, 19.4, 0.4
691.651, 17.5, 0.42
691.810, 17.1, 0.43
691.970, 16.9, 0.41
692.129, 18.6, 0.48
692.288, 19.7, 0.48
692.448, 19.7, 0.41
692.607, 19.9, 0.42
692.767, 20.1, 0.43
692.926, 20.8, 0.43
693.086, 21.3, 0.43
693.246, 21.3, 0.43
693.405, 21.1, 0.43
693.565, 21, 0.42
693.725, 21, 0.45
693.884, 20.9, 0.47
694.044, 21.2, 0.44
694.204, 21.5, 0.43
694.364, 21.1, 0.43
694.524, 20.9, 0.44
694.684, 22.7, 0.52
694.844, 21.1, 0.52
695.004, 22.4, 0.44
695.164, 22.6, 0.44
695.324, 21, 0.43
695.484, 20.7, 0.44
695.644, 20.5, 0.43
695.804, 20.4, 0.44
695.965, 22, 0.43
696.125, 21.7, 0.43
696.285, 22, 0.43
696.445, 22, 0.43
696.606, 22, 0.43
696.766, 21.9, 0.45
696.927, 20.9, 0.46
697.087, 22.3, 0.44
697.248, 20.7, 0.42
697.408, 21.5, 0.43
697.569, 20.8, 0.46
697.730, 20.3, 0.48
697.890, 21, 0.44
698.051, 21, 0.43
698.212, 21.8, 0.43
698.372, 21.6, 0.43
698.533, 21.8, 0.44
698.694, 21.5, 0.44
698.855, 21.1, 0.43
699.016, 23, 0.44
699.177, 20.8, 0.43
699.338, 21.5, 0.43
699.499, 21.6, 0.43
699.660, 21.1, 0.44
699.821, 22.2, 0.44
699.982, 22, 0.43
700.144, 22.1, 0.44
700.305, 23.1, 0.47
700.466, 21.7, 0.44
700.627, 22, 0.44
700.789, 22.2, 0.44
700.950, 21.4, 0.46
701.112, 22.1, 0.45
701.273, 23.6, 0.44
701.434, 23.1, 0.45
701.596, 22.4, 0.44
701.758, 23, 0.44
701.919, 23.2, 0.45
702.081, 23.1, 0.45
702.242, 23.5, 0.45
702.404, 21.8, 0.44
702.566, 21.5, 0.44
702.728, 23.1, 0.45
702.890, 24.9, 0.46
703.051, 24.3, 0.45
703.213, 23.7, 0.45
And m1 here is -0.11 nm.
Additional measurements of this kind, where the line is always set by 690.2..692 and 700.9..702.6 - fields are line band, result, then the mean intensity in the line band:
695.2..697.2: -0.10 nm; 21.5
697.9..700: 0.00 nm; 21.6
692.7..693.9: -0.10 nm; 21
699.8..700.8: 0.00 nm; 22.2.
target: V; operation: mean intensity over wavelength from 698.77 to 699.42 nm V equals 21.6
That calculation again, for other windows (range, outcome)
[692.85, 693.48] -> 21.1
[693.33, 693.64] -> 21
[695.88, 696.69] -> 21.9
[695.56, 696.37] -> 21.3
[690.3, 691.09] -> 19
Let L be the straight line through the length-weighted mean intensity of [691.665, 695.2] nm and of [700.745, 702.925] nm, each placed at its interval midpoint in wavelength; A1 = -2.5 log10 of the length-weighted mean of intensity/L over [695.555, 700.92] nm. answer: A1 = 0.010 mag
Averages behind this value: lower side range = 20.5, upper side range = 22.7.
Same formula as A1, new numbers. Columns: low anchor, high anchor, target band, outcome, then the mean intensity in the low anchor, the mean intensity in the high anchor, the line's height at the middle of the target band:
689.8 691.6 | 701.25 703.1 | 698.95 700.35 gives 0.01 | 18.5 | 23.1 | 22.1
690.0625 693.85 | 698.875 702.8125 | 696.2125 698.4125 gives -0.02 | 19.3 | 22.3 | 21.1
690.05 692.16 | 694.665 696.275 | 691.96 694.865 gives -0.03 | 18.3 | 21.5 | 20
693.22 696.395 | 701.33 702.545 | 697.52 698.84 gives 0.04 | 21.4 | 22.8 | 22.1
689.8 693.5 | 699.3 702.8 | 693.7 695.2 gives -0.08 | 19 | 22.3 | 20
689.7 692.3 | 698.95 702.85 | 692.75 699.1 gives -0.06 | 18.3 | 22.3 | 20.3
